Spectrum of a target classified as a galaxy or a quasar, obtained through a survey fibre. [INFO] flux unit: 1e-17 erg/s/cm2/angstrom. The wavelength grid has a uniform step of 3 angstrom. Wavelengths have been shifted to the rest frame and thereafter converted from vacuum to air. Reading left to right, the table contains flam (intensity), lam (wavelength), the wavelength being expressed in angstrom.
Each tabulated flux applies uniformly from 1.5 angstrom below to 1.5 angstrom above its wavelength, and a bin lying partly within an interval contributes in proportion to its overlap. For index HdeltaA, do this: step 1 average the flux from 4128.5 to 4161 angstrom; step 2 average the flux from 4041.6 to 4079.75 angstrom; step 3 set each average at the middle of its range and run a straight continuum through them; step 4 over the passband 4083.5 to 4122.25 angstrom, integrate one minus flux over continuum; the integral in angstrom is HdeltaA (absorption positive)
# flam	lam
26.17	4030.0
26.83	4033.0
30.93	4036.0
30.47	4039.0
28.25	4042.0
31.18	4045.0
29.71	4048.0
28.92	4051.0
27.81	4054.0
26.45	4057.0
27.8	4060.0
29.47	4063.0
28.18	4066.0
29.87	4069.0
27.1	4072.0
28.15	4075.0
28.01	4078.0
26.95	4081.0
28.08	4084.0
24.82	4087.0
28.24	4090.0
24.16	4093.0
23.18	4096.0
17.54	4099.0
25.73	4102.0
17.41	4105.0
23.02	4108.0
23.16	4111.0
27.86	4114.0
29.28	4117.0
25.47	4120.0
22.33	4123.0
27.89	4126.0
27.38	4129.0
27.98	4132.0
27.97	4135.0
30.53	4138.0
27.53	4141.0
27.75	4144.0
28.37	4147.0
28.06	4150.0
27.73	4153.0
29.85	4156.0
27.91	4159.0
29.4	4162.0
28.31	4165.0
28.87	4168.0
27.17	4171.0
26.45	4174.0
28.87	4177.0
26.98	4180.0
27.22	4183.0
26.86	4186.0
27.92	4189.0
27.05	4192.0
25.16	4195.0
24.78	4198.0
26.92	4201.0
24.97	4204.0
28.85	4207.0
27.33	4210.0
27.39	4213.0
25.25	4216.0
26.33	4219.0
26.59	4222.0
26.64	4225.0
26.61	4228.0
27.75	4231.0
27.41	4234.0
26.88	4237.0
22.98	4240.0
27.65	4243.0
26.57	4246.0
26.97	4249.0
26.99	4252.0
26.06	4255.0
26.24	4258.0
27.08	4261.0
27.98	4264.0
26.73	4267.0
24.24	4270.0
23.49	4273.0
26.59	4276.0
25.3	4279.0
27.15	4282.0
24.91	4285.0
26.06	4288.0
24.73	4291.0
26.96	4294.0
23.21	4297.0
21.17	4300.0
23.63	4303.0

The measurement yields 5.59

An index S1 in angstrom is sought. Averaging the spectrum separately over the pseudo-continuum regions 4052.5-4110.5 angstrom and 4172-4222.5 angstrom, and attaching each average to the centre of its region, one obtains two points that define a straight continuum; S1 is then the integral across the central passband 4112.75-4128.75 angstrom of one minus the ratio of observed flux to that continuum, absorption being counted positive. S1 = -0.28 angstrom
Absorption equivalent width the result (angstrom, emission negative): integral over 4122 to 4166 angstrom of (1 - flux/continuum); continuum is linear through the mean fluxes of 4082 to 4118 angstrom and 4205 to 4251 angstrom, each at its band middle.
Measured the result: -4.9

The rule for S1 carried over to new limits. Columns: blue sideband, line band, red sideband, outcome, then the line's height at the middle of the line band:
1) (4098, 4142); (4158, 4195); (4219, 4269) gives -2.32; 26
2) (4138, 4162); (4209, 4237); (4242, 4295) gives 0.23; 27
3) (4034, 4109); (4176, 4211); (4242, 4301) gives -0.85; 26.2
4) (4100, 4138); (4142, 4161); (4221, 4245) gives -1.80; 25.8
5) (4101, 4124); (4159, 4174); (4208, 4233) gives -1.55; 25.5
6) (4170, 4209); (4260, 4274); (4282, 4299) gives -0.18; 25.6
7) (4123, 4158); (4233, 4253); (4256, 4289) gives -0.02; 26.4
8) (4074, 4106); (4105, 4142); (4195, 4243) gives -1.56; 25.2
